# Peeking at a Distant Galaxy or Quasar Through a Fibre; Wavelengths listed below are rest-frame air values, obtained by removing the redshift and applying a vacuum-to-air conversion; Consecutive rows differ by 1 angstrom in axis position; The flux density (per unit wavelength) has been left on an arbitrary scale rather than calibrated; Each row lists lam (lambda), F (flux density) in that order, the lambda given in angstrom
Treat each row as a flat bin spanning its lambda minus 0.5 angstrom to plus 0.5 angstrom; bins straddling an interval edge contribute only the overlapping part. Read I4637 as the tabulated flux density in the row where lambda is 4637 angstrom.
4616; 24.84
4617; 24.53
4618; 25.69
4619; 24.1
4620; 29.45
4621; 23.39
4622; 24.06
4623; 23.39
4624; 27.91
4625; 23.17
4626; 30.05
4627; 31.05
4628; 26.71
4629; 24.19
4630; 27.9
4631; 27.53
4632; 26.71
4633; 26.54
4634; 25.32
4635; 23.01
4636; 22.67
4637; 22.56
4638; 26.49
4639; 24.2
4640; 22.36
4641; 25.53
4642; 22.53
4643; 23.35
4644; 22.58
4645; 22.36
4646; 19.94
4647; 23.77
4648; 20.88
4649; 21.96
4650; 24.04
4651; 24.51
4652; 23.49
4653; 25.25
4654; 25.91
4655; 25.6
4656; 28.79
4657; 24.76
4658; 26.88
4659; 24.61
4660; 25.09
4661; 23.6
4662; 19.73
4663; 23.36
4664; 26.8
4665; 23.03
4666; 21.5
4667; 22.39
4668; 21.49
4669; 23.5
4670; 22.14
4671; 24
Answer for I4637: 22.56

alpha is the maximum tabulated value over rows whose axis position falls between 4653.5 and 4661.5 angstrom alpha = 28.79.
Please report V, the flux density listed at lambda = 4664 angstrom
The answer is 26.8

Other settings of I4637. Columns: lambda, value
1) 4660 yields 25.09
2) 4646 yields 19.94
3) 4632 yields 26.71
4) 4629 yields 24.19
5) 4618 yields 25.69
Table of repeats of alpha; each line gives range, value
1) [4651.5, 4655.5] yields 25.91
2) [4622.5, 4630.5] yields 31.05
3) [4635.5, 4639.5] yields 26.49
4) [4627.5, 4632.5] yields 27.9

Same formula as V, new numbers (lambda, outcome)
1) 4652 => 23.49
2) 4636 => 22.67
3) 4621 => 23.39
